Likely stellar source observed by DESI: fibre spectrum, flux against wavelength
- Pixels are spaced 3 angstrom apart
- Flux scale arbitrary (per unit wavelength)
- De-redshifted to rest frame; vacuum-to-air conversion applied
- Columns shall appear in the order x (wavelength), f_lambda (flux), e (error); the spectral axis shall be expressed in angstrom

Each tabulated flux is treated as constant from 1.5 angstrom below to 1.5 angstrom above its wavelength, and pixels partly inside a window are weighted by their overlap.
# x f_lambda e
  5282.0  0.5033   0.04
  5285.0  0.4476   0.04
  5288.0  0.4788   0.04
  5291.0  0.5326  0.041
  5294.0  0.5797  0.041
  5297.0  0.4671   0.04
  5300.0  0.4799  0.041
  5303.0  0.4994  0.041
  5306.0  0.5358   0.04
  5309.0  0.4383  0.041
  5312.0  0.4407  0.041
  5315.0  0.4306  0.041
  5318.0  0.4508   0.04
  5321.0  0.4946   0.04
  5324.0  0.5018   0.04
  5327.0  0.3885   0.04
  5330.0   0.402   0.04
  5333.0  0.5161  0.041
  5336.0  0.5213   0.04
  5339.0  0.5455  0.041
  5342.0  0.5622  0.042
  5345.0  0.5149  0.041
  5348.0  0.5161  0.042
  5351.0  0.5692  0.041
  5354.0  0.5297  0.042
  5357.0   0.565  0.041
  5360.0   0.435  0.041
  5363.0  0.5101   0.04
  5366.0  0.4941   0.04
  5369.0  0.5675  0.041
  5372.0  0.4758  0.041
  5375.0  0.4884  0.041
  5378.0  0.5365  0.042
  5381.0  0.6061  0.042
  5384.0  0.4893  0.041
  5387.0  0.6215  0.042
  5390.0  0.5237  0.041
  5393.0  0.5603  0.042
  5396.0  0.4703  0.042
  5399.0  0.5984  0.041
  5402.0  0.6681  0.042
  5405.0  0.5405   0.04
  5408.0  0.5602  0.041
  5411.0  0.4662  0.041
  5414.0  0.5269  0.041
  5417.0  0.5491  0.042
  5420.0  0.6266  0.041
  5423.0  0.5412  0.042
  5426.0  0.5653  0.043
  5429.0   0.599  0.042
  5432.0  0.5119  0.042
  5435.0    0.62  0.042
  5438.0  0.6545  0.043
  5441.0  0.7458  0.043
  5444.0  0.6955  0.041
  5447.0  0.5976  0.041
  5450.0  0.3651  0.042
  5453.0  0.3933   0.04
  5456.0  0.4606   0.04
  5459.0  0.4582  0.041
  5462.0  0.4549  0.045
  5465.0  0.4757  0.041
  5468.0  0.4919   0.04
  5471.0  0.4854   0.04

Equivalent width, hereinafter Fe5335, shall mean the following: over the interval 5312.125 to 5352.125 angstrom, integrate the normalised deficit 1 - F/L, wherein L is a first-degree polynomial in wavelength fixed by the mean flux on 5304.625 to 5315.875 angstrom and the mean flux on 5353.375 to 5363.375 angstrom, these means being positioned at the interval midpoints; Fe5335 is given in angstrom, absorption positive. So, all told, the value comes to -0.59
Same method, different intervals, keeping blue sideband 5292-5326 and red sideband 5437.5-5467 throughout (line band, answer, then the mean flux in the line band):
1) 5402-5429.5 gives -2.3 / 0.557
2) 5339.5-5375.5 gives -1.7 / 0.521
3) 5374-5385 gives -0.7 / 0.534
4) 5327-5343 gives -0.2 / 0.496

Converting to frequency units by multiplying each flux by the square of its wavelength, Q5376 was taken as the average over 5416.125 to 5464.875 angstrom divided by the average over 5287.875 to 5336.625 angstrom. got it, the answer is 1.2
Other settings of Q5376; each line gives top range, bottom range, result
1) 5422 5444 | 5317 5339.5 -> 1.34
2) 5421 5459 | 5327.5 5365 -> 1.13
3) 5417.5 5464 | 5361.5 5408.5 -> 1.03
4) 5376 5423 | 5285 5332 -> 1.21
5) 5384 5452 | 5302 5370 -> 1.18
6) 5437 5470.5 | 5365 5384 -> 1.02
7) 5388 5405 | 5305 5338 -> 1.25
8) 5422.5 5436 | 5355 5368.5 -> 1.15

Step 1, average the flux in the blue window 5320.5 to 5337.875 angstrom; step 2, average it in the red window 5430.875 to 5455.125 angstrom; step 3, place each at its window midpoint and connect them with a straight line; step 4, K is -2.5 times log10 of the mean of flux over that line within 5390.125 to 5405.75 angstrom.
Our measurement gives -0.07 mag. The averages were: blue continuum 0.471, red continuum 0.571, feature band 0.565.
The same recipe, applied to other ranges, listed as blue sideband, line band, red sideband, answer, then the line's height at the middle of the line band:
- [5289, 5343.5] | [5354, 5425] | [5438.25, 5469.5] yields -0.07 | 0.505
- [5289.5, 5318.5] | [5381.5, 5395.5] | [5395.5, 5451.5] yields 0.00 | 0.55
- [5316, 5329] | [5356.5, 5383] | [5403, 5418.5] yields -0.04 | 0.497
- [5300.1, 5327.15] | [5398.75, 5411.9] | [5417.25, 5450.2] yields 0.00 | 0.569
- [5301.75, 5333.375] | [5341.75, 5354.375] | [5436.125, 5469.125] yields -0.13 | 0.476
